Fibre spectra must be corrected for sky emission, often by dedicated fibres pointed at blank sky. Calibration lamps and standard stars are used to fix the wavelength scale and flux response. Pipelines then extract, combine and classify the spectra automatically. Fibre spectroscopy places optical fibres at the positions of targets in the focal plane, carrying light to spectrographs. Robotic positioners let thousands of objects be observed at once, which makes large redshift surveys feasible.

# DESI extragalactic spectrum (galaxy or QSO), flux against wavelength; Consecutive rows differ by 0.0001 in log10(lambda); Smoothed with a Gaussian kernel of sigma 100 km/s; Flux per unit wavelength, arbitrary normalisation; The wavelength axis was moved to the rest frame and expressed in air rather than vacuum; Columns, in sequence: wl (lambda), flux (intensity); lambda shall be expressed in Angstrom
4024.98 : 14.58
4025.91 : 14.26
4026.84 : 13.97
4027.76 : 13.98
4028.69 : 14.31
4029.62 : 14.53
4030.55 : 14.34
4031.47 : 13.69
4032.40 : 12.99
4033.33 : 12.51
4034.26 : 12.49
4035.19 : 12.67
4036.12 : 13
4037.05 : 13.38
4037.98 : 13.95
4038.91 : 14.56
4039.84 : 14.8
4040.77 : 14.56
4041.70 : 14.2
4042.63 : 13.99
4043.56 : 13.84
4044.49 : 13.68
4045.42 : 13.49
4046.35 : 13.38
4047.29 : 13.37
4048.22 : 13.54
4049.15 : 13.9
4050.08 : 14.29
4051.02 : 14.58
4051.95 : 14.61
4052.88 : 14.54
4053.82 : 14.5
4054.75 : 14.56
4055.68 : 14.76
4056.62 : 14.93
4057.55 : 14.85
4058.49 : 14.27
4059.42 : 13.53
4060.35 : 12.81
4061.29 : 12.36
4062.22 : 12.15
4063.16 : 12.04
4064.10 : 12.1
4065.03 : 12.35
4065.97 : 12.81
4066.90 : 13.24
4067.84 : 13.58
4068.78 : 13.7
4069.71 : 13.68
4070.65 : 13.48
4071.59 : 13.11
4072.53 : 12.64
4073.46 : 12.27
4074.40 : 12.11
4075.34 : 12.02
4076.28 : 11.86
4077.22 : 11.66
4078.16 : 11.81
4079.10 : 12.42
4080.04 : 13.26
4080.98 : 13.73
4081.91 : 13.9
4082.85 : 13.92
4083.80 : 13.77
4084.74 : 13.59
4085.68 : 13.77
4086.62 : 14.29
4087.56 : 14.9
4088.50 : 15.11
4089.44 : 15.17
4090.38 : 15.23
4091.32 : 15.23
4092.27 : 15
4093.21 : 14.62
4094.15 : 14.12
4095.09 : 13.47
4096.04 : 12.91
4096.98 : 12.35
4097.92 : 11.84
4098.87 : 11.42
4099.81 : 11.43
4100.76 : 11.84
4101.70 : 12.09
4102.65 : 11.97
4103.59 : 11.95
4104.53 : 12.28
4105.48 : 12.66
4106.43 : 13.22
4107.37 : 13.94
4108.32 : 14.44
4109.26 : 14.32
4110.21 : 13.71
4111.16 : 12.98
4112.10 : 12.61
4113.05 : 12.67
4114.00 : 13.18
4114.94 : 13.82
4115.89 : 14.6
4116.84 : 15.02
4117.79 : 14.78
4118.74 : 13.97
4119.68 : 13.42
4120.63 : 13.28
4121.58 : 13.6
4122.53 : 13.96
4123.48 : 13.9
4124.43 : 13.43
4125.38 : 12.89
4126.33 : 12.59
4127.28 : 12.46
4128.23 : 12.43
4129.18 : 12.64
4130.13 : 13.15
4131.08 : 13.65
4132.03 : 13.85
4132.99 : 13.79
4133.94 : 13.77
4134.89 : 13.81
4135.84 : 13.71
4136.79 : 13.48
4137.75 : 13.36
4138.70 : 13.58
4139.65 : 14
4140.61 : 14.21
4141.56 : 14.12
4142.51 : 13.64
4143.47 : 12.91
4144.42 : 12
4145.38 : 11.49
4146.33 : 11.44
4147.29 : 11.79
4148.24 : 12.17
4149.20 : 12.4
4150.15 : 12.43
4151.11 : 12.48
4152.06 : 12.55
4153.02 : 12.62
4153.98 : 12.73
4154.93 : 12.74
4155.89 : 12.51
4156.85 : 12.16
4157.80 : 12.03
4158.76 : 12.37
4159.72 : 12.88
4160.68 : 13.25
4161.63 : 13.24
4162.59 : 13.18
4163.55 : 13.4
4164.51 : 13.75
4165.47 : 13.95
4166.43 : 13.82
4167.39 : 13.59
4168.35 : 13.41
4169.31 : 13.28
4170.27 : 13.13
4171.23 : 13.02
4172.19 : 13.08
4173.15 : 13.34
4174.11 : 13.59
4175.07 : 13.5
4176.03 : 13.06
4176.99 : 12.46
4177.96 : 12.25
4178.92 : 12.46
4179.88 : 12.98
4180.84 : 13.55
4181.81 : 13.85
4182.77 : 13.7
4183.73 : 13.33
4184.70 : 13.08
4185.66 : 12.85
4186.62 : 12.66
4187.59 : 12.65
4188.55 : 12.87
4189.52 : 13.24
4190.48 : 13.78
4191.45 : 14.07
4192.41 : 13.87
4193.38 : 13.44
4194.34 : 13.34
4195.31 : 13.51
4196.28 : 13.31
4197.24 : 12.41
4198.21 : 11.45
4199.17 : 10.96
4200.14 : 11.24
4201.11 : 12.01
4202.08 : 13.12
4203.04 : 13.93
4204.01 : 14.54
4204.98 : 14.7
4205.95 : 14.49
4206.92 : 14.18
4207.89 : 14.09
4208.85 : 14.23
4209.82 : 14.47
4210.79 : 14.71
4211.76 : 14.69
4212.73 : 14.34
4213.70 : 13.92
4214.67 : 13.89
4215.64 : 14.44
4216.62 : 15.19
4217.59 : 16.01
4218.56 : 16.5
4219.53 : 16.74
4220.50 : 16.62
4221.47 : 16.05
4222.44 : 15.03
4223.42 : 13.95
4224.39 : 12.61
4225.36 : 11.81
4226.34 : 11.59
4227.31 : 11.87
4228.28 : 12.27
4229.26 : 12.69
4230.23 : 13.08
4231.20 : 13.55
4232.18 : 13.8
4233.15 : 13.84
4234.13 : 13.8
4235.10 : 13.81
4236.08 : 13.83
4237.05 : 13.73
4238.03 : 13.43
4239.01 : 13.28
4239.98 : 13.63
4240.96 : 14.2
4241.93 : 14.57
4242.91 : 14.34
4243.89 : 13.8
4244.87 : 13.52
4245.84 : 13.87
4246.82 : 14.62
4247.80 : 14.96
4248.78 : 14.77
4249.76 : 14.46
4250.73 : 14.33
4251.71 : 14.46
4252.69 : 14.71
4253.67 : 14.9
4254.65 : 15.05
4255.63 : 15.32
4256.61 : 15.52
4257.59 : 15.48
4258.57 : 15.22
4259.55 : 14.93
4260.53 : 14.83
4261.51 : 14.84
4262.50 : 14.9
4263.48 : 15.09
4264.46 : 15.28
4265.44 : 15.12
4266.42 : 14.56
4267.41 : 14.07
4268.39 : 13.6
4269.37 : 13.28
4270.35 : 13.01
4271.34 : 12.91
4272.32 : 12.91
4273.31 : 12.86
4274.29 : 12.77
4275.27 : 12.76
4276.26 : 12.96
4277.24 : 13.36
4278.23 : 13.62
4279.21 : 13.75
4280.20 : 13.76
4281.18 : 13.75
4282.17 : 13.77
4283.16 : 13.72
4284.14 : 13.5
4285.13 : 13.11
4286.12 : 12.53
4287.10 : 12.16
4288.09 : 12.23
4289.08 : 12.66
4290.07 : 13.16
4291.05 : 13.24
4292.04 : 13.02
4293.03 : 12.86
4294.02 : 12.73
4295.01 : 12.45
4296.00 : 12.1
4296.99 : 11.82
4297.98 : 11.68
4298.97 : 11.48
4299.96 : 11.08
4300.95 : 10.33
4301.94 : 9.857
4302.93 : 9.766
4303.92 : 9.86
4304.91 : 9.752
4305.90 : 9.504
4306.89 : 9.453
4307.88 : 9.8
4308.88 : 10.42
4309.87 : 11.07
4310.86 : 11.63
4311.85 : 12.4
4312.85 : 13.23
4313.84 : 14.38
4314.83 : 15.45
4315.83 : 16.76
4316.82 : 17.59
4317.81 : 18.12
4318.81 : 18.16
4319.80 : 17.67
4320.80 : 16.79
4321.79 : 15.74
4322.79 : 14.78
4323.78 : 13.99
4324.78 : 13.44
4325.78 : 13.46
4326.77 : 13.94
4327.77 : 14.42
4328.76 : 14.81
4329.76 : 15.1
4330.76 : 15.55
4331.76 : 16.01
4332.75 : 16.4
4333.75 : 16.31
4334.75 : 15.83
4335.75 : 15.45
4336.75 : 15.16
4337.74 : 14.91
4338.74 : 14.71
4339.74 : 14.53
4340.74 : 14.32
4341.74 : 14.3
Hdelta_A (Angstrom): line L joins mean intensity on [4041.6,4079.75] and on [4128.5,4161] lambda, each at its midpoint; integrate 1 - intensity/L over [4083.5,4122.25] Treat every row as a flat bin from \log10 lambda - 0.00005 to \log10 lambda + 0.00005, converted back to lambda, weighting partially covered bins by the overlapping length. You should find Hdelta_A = -1.18 Angstrom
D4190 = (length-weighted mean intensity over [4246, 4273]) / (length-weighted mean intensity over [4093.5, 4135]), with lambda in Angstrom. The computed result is 1.1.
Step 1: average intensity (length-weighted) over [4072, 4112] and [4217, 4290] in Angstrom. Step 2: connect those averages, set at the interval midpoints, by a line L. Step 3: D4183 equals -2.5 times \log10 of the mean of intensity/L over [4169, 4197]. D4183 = 0.03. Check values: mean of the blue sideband 13.2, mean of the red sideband 14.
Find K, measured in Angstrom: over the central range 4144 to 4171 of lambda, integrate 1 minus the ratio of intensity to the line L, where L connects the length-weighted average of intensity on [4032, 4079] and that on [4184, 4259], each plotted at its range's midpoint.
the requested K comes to 1.9 Angstrom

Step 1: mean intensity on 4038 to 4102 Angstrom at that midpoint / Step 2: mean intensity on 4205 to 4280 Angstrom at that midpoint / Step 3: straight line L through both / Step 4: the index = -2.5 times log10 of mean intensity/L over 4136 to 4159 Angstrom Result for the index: 0.09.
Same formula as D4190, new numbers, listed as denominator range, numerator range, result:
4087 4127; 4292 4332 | 0.98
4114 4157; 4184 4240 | 1.04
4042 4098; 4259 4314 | 0.93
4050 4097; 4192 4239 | 1.01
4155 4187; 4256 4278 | 1.08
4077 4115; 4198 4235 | 1.04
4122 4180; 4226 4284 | 1.07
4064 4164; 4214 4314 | 1.02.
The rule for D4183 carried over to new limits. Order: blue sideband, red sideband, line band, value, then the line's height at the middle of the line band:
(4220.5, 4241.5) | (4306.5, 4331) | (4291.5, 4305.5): 0.24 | 14.1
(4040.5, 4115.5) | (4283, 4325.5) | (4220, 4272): -0.09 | 13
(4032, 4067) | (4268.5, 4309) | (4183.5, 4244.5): -0.09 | 12.7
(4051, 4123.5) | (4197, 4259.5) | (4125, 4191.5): 0.06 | 13.7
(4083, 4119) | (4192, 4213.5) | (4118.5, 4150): 0.03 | 13.5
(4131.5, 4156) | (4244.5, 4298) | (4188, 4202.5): 0.04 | 13.3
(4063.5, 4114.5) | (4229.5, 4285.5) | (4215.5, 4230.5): -0.02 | 13.9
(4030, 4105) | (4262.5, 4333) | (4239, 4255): -0.08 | 13.4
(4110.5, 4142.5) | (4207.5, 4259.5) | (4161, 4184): 0.04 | 13.9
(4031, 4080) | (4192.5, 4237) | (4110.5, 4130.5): 0.01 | 13.5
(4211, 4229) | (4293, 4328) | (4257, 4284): -0.03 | 13.6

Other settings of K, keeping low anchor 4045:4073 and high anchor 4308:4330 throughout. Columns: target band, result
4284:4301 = 2.5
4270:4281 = 1.0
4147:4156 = 1.0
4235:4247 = 0.4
